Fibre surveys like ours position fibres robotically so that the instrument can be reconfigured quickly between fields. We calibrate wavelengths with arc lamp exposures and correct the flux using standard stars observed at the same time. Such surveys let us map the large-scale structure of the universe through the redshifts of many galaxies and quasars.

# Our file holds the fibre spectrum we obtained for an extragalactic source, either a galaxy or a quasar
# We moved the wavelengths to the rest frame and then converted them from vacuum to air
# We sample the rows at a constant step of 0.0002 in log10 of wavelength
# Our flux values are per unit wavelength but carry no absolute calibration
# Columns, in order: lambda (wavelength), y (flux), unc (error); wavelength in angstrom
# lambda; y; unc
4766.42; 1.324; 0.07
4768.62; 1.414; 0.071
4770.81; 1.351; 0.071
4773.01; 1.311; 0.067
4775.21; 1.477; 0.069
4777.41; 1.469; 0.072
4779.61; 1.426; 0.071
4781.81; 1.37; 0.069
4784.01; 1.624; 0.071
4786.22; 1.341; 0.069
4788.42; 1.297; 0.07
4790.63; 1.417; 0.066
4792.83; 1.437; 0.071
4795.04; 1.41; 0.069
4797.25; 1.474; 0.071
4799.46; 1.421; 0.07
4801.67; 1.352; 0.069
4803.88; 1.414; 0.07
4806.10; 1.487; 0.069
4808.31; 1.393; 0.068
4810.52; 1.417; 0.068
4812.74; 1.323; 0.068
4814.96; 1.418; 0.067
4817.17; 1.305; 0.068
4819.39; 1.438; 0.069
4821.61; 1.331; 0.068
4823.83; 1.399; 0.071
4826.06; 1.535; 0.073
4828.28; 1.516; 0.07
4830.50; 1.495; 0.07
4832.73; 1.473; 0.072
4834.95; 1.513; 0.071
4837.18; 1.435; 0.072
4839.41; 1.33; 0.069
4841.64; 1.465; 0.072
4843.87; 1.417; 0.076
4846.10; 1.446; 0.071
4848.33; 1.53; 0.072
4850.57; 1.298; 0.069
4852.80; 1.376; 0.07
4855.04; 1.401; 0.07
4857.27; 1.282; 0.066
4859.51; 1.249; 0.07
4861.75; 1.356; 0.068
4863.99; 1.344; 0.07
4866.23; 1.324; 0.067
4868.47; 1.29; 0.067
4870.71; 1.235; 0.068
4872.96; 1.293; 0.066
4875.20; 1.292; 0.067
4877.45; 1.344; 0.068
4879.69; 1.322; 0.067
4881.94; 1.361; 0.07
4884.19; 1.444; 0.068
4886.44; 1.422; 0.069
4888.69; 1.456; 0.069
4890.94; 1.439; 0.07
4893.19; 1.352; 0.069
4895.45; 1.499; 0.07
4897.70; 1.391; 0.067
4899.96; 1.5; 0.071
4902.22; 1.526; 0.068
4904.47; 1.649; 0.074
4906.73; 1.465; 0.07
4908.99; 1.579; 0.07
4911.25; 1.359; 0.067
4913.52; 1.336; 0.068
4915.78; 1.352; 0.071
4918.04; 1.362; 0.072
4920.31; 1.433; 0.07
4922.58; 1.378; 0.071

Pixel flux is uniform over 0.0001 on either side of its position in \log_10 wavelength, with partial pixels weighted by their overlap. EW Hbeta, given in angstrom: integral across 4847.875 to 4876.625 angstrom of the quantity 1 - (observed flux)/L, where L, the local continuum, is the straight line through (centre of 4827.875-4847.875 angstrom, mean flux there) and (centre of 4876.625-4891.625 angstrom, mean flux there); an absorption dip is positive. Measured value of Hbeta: 2.0 angstrom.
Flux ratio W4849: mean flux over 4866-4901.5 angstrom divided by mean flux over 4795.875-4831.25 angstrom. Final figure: 0.97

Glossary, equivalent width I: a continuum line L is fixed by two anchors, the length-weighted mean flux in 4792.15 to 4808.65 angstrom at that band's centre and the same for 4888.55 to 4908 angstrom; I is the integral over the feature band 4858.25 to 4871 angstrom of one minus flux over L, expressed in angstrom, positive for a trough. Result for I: 1.4 angstrom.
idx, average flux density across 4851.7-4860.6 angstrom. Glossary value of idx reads 1.33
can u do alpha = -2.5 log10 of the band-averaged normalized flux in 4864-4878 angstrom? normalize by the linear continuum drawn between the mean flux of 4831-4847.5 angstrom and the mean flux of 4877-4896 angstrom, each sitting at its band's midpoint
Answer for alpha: 0.10 mag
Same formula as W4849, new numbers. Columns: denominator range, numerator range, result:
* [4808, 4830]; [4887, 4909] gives 1.05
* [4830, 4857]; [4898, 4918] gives 1.03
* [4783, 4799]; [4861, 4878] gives 0.92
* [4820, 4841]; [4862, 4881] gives 0.90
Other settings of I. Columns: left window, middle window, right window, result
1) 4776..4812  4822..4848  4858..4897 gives -1.3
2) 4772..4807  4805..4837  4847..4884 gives -1.1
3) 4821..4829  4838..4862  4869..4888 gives 0.3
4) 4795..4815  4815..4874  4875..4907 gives 1.4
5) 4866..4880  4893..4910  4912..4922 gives -2.0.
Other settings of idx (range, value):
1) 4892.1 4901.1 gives 1.43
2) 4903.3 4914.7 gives 1.48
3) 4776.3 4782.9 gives 1.42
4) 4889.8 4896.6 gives 1.43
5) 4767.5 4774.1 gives 1.36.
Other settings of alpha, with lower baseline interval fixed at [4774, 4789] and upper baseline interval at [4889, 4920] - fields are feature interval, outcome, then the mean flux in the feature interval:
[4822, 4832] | -0.03 mag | 1.47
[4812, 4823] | 0.06 mag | 1.37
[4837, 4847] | 0.02 mag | 1.42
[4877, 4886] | 0.05 mag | 1.37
